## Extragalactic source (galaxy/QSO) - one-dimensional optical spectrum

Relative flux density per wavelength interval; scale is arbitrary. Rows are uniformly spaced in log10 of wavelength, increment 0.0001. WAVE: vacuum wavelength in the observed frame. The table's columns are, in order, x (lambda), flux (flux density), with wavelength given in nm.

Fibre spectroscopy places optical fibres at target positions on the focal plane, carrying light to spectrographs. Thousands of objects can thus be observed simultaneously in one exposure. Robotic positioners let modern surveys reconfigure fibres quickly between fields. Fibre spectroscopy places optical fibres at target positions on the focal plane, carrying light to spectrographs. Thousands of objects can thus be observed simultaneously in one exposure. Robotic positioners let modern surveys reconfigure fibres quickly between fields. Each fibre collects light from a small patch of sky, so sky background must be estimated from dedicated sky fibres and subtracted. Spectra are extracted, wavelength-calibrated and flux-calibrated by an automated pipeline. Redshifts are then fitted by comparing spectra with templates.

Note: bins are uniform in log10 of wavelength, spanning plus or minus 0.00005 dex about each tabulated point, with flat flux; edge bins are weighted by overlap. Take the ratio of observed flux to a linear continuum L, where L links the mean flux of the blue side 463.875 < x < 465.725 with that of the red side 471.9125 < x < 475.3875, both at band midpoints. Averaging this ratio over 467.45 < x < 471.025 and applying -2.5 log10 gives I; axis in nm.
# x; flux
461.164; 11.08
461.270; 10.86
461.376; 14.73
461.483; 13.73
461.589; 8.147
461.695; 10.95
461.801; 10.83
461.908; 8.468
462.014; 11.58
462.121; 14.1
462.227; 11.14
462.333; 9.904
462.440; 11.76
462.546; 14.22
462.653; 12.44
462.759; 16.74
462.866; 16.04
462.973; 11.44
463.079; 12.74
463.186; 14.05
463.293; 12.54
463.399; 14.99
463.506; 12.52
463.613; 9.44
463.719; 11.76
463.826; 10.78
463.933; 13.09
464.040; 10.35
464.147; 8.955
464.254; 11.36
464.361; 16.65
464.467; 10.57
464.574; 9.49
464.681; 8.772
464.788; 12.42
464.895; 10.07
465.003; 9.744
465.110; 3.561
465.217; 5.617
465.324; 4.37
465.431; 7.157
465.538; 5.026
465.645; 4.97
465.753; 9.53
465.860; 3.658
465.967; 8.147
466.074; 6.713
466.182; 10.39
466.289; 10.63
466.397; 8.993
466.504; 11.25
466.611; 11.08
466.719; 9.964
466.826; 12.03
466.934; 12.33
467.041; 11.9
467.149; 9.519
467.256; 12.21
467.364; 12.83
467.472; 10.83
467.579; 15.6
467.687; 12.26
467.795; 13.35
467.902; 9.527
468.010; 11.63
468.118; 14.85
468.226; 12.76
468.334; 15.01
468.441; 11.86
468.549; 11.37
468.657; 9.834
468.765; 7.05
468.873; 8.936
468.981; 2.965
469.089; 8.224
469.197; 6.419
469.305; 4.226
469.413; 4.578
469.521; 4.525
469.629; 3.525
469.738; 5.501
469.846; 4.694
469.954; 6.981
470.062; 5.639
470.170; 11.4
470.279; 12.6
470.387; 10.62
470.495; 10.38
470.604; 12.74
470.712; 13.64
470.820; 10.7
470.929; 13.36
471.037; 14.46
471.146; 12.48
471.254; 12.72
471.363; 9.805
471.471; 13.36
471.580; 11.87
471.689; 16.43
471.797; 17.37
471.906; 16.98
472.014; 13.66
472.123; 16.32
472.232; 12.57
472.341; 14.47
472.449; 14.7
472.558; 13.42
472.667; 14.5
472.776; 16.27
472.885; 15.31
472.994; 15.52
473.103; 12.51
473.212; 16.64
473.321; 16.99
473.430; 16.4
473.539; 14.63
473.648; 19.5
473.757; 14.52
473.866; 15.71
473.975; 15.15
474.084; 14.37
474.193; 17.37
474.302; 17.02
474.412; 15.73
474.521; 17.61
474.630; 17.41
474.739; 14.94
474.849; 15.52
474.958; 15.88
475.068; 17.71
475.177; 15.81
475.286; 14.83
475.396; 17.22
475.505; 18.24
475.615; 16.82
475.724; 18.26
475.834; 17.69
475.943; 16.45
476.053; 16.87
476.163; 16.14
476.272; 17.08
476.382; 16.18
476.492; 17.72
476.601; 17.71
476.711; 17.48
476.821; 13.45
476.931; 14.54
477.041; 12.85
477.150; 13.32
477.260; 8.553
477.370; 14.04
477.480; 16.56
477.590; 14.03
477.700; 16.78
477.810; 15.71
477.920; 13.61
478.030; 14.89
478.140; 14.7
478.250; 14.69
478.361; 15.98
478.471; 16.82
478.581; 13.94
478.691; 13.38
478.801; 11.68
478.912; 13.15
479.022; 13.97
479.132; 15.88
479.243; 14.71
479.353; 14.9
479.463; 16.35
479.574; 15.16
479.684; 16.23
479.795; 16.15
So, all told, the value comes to 0.25 mag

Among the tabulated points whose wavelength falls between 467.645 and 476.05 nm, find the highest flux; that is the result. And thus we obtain 19.5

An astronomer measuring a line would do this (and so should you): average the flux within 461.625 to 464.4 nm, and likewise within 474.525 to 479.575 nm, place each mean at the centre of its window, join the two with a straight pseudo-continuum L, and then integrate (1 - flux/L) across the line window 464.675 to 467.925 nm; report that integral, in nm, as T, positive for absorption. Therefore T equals 0.87 nm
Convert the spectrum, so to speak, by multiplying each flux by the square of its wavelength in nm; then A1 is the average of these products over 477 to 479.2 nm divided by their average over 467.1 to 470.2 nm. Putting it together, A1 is 1.61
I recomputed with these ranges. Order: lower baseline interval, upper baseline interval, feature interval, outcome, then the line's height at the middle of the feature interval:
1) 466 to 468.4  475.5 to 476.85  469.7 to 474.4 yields 0.08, 14.5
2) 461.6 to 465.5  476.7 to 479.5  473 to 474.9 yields -0.19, 13.5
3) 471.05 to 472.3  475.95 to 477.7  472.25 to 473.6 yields -0.06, 14.3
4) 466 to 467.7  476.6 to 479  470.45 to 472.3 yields -0.09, 12.4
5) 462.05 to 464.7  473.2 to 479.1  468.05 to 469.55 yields 0.47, 13.7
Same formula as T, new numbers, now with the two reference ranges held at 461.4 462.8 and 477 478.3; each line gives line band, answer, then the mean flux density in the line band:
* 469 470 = 0.590 nm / 5.31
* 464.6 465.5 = 0.335 nm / 7.72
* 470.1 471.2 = 0.083 nm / 12.1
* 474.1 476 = -0.401 nm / 16.7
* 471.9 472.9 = -0.098 nm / 14.7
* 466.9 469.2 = 0.303 nm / 11.1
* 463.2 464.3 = 0.040 nm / 11.7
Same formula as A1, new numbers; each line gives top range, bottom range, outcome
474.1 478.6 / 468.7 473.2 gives 1.45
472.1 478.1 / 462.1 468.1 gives 1.52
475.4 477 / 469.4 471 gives 1.93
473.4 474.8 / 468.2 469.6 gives 2.04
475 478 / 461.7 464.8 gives 1.39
